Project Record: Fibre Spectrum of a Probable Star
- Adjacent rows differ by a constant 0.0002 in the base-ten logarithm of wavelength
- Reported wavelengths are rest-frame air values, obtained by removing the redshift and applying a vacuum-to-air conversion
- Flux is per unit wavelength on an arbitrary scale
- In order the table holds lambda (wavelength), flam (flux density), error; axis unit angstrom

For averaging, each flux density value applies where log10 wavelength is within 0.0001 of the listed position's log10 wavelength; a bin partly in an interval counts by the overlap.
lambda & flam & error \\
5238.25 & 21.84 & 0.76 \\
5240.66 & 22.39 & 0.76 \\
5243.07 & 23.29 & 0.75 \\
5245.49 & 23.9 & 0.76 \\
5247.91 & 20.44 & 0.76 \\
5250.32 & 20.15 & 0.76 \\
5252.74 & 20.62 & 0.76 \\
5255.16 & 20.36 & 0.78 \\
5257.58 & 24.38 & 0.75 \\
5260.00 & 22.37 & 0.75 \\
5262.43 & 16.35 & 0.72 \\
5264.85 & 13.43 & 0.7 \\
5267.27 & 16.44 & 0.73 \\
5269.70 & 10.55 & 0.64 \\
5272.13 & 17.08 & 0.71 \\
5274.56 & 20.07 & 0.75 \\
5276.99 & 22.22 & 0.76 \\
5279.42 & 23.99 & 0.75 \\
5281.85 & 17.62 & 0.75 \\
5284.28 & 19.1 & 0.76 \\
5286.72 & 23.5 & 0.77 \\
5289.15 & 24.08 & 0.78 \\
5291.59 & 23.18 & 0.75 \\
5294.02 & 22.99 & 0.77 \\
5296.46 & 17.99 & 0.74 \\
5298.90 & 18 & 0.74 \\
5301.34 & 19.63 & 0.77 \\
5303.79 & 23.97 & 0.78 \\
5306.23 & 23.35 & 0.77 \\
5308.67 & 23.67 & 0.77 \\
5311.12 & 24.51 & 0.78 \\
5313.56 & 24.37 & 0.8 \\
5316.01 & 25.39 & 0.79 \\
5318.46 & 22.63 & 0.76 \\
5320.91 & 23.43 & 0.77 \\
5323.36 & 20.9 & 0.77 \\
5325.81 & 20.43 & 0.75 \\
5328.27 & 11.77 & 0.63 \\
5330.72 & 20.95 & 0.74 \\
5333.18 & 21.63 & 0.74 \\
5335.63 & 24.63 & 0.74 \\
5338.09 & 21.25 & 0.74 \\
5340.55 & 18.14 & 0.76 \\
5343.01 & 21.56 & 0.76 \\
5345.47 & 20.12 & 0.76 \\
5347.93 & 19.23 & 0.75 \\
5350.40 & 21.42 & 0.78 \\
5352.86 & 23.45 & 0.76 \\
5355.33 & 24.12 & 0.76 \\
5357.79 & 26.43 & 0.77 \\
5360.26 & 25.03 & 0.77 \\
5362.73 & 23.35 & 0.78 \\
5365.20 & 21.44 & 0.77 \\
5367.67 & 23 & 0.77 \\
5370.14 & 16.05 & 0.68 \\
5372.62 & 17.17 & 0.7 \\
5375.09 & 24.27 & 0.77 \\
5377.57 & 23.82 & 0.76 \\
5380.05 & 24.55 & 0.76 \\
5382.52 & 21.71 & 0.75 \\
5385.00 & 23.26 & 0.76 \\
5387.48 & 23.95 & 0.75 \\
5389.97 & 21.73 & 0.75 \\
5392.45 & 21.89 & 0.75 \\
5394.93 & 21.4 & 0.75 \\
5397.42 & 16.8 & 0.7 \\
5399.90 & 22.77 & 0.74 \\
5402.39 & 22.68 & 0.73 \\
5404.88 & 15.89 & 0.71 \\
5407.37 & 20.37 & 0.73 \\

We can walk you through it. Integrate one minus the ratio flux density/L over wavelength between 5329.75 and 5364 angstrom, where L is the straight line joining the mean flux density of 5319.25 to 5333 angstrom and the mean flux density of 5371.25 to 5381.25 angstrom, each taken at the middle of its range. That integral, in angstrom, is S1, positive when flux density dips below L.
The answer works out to -2.3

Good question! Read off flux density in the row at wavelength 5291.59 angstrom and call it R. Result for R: 23.18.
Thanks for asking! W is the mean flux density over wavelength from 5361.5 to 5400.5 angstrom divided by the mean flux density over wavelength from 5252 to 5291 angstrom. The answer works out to 1.11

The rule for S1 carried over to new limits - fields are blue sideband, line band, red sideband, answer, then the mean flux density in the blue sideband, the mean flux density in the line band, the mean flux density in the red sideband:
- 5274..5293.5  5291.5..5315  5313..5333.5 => -0.7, 21.8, 22.2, 21.2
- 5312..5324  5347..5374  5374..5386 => 1.8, 23.5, 21.9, 23.5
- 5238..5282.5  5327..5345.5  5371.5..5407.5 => 0.7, 19.9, 20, 21.5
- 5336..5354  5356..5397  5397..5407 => -4.1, 20.9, 22.3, 19.8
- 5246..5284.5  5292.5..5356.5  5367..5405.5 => -4.1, 19.2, 21.5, 21.4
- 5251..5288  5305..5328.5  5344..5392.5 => -2.0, 19.2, 22.5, 22.3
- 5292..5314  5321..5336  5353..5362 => 2.1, 22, 20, 24.9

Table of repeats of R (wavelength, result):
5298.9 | 18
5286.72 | 23.5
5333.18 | 21.63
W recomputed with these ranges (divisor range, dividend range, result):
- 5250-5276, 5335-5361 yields 1.21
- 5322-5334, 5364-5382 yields 1.13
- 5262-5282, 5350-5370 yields 1.32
